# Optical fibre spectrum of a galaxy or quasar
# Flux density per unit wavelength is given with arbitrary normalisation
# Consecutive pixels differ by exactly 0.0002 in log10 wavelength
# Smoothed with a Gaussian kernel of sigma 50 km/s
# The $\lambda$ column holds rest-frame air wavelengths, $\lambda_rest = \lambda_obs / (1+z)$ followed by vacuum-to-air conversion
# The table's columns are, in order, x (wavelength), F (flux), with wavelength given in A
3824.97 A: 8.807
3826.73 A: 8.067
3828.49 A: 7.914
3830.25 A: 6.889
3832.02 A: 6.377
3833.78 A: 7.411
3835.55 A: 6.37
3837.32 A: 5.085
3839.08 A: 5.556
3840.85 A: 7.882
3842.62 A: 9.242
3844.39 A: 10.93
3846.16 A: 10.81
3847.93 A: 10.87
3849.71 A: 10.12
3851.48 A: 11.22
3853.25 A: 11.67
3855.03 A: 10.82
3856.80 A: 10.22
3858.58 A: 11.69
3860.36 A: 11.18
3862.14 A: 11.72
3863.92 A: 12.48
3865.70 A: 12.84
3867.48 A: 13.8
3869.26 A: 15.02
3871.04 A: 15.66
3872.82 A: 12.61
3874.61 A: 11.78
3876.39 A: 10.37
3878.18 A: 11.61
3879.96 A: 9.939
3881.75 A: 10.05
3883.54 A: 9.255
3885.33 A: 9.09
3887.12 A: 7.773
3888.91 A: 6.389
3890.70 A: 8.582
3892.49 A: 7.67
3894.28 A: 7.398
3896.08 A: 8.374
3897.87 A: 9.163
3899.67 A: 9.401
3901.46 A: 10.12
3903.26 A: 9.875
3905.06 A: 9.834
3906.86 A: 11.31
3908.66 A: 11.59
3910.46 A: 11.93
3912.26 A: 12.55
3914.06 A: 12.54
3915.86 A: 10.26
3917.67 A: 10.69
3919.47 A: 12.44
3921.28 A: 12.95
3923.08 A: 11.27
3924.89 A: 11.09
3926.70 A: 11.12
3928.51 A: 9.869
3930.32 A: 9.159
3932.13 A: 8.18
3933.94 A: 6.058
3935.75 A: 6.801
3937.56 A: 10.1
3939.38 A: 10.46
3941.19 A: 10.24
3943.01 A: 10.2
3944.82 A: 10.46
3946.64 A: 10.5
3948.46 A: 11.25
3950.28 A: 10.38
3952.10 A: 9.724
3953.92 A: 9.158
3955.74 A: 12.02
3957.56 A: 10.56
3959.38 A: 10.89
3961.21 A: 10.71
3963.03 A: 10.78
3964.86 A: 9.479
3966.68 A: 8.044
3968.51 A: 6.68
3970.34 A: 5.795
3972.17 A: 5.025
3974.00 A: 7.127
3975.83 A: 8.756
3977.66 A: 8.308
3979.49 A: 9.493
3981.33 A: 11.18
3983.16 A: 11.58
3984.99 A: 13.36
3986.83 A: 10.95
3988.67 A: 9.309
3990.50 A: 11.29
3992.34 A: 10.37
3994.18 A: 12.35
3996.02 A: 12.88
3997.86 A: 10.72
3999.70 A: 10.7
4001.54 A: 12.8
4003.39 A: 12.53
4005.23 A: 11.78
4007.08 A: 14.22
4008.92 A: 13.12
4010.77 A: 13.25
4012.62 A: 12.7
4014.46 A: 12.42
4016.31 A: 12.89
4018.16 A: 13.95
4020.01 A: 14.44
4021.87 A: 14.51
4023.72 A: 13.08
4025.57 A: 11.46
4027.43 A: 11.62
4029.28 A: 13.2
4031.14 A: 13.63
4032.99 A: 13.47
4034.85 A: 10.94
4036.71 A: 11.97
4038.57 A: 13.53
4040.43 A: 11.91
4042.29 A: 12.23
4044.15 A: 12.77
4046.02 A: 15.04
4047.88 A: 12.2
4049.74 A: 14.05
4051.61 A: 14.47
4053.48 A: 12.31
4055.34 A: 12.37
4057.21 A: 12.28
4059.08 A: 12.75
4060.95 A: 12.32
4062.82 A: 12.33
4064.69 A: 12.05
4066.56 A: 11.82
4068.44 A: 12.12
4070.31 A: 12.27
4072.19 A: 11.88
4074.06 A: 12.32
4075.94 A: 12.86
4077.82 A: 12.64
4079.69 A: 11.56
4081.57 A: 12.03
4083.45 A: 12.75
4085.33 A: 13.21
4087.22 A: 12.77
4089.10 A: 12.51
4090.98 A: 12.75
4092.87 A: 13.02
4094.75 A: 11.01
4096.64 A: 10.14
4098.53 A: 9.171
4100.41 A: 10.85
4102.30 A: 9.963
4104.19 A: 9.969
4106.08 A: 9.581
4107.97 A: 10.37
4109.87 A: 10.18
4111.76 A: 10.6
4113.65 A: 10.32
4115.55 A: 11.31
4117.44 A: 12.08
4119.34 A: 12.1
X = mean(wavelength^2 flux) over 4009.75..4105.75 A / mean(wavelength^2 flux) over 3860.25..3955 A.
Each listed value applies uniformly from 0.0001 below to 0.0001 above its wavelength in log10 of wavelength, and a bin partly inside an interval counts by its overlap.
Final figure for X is 1.28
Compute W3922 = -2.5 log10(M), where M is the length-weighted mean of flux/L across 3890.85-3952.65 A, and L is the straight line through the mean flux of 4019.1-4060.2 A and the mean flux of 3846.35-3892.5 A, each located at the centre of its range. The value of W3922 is 0.15 mag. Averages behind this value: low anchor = 11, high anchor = 12.9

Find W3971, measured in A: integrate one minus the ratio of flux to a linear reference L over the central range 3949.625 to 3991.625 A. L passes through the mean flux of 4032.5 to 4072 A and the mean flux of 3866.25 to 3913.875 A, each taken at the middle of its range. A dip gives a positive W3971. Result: 7.1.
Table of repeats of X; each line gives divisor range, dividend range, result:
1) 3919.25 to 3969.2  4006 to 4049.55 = 1.36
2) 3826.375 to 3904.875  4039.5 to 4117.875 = 1.35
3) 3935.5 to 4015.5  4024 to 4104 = 1.22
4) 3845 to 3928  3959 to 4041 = 1.11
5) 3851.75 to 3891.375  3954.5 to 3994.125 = 0.92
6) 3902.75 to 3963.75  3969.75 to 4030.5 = 1.13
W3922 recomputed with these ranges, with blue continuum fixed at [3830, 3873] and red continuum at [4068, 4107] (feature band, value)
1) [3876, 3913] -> 0.11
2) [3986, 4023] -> -0.11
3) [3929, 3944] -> 0.21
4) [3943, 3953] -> 0.05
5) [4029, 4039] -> -0.12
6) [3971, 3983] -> 0.29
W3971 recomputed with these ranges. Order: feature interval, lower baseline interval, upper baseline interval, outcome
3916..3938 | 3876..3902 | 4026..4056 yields -0.16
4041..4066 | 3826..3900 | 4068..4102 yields -2.54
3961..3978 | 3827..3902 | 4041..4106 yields 4.70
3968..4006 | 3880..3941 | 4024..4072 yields 4.06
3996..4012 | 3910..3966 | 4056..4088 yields -1.48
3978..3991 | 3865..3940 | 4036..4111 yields 0.34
